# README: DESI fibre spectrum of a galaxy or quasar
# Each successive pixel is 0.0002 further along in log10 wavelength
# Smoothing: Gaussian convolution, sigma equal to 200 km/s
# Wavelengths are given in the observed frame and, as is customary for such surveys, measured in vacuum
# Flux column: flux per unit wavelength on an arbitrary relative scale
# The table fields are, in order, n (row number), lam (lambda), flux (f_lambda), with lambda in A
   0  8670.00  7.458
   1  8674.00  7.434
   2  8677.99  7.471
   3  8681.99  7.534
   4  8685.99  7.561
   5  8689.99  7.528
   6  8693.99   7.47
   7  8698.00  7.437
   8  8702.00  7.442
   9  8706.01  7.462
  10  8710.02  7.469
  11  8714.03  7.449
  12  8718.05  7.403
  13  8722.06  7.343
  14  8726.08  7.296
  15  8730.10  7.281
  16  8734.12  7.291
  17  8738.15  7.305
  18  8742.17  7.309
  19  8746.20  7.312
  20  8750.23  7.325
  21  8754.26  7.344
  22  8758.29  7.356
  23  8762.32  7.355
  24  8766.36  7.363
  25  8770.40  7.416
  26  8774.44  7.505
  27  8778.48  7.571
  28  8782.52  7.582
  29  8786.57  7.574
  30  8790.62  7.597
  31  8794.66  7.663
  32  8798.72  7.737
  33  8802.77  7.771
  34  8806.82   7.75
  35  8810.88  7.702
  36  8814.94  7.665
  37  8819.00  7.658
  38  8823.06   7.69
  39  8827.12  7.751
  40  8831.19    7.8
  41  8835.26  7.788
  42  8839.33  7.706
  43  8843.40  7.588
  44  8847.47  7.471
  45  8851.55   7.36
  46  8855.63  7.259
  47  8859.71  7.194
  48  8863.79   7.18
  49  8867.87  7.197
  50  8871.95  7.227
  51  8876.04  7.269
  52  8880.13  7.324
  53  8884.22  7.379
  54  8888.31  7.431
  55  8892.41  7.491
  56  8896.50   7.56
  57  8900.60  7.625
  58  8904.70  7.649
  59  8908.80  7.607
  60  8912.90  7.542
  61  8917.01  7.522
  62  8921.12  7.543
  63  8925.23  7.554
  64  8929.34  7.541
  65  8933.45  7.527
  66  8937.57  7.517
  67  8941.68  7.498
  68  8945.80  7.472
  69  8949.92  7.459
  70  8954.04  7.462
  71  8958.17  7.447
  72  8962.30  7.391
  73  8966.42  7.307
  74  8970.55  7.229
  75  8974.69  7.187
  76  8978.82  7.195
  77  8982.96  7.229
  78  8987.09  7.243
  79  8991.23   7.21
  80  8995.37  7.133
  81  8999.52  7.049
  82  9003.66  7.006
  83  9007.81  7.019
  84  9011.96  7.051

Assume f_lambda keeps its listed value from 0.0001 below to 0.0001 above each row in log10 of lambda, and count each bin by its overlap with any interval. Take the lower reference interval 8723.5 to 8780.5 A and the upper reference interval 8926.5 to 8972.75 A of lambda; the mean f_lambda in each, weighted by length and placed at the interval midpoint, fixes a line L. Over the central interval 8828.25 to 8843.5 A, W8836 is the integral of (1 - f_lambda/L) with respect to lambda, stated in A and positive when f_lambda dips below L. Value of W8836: -0.7 A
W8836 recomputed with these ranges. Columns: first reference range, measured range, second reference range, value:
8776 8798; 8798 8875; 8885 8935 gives 0.4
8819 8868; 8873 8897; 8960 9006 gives 0.1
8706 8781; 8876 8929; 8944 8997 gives -1.3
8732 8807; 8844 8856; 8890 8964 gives 0.2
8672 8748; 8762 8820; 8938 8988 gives -1.6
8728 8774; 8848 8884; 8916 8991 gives 0.5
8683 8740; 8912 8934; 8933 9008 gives -0.7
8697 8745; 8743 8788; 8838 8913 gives -0.2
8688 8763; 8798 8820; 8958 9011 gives -1.2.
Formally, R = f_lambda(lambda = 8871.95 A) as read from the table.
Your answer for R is 7.227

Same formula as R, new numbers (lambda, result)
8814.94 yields 7.665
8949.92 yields 7.459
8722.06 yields 7.343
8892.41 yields 7.491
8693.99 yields 7.47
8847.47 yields 7.471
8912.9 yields 7.542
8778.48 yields 7.571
